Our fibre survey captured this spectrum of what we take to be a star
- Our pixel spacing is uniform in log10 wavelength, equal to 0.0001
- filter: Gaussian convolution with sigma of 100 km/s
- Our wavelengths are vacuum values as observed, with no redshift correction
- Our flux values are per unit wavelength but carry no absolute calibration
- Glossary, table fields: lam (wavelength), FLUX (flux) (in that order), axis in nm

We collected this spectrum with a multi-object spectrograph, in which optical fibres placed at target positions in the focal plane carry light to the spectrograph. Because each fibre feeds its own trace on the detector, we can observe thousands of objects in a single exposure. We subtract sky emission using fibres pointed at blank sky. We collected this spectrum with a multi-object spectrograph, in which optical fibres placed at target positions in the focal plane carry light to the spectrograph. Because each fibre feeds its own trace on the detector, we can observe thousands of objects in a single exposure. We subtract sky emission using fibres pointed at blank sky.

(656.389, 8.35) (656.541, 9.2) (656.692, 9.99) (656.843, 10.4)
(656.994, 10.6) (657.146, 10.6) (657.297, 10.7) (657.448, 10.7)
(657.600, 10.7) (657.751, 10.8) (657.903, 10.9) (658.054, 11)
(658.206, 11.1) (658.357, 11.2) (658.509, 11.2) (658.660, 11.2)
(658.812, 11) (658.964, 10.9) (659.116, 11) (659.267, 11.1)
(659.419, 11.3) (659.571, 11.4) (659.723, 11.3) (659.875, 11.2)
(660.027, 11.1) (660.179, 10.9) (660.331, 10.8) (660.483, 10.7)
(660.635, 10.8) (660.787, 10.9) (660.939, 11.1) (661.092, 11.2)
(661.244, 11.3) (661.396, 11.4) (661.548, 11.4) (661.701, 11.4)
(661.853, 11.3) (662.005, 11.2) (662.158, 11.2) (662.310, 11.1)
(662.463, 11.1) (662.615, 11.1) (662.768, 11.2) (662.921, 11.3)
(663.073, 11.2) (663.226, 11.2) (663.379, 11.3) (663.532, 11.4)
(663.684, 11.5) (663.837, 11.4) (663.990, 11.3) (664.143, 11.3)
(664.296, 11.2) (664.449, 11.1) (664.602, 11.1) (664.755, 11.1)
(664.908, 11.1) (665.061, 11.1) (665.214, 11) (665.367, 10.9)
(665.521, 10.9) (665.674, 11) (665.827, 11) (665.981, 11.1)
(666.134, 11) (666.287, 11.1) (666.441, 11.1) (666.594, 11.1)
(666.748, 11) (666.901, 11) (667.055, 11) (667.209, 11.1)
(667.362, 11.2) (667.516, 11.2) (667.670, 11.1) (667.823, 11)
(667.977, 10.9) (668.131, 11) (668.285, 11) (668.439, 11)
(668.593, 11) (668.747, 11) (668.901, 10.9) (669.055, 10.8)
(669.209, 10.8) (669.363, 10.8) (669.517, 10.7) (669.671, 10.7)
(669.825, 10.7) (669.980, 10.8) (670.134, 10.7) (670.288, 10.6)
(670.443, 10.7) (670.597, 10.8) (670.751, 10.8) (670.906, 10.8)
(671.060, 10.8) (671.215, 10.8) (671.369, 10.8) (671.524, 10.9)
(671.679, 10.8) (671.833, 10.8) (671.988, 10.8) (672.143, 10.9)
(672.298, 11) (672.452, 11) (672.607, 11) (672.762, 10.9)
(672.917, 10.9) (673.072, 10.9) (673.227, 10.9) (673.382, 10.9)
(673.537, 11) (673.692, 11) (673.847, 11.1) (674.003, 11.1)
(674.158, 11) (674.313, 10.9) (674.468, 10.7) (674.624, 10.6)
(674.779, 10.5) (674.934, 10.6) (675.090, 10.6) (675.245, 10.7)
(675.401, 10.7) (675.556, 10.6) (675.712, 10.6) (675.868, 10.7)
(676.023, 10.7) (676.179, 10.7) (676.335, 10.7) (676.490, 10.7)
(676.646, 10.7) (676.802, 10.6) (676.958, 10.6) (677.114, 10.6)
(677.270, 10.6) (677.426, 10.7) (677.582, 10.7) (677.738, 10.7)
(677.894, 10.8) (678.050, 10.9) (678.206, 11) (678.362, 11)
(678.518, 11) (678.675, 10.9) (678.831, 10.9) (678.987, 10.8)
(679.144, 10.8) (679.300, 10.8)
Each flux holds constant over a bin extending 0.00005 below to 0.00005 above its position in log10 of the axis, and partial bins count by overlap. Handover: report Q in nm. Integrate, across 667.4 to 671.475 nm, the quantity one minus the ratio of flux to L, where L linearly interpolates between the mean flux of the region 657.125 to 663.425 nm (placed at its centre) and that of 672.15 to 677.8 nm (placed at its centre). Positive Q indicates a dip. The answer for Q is 0.014 nm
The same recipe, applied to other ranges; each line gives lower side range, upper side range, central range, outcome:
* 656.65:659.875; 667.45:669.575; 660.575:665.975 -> -0.118 nm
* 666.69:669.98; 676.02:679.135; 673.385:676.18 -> 0.012 nm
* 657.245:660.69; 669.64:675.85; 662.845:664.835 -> -0.059 nm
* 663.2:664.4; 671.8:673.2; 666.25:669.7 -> 0.045 nm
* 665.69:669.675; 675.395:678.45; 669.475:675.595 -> 0.018 nm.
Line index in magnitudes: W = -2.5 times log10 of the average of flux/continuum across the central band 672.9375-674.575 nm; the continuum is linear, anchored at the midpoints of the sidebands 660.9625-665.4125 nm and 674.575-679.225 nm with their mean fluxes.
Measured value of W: -0.01 mag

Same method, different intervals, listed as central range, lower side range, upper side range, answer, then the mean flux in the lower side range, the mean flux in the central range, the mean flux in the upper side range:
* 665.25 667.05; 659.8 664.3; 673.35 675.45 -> 0.004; 11.2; 11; 10.8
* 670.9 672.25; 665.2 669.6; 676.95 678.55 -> 0.008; 11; 10.8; 10.8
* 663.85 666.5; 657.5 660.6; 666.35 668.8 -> -0.005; 11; 11.1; 11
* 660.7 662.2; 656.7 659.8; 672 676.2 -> -0.032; 10.9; 11.2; 10.8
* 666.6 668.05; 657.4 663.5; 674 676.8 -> -0.014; 11.1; 11.1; 10.7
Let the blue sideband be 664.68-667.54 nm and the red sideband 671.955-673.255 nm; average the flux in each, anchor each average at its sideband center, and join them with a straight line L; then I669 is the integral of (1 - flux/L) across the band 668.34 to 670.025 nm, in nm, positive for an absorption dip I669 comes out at 0.02 nm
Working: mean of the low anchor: 11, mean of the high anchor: 10.9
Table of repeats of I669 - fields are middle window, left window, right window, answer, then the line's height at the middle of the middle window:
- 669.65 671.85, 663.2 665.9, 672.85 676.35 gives 0.03 nm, 10.9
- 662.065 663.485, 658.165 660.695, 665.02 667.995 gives -0.02 nm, 11.1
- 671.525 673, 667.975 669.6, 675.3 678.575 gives -0.01 nm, 10.8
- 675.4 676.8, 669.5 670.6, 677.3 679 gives 0.02 nm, 10.8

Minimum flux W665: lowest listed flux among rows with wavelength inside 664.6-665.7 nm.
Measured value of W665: 10.9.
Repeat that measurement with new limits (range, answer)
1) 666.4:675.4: 10.5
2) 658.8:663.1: 10.7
